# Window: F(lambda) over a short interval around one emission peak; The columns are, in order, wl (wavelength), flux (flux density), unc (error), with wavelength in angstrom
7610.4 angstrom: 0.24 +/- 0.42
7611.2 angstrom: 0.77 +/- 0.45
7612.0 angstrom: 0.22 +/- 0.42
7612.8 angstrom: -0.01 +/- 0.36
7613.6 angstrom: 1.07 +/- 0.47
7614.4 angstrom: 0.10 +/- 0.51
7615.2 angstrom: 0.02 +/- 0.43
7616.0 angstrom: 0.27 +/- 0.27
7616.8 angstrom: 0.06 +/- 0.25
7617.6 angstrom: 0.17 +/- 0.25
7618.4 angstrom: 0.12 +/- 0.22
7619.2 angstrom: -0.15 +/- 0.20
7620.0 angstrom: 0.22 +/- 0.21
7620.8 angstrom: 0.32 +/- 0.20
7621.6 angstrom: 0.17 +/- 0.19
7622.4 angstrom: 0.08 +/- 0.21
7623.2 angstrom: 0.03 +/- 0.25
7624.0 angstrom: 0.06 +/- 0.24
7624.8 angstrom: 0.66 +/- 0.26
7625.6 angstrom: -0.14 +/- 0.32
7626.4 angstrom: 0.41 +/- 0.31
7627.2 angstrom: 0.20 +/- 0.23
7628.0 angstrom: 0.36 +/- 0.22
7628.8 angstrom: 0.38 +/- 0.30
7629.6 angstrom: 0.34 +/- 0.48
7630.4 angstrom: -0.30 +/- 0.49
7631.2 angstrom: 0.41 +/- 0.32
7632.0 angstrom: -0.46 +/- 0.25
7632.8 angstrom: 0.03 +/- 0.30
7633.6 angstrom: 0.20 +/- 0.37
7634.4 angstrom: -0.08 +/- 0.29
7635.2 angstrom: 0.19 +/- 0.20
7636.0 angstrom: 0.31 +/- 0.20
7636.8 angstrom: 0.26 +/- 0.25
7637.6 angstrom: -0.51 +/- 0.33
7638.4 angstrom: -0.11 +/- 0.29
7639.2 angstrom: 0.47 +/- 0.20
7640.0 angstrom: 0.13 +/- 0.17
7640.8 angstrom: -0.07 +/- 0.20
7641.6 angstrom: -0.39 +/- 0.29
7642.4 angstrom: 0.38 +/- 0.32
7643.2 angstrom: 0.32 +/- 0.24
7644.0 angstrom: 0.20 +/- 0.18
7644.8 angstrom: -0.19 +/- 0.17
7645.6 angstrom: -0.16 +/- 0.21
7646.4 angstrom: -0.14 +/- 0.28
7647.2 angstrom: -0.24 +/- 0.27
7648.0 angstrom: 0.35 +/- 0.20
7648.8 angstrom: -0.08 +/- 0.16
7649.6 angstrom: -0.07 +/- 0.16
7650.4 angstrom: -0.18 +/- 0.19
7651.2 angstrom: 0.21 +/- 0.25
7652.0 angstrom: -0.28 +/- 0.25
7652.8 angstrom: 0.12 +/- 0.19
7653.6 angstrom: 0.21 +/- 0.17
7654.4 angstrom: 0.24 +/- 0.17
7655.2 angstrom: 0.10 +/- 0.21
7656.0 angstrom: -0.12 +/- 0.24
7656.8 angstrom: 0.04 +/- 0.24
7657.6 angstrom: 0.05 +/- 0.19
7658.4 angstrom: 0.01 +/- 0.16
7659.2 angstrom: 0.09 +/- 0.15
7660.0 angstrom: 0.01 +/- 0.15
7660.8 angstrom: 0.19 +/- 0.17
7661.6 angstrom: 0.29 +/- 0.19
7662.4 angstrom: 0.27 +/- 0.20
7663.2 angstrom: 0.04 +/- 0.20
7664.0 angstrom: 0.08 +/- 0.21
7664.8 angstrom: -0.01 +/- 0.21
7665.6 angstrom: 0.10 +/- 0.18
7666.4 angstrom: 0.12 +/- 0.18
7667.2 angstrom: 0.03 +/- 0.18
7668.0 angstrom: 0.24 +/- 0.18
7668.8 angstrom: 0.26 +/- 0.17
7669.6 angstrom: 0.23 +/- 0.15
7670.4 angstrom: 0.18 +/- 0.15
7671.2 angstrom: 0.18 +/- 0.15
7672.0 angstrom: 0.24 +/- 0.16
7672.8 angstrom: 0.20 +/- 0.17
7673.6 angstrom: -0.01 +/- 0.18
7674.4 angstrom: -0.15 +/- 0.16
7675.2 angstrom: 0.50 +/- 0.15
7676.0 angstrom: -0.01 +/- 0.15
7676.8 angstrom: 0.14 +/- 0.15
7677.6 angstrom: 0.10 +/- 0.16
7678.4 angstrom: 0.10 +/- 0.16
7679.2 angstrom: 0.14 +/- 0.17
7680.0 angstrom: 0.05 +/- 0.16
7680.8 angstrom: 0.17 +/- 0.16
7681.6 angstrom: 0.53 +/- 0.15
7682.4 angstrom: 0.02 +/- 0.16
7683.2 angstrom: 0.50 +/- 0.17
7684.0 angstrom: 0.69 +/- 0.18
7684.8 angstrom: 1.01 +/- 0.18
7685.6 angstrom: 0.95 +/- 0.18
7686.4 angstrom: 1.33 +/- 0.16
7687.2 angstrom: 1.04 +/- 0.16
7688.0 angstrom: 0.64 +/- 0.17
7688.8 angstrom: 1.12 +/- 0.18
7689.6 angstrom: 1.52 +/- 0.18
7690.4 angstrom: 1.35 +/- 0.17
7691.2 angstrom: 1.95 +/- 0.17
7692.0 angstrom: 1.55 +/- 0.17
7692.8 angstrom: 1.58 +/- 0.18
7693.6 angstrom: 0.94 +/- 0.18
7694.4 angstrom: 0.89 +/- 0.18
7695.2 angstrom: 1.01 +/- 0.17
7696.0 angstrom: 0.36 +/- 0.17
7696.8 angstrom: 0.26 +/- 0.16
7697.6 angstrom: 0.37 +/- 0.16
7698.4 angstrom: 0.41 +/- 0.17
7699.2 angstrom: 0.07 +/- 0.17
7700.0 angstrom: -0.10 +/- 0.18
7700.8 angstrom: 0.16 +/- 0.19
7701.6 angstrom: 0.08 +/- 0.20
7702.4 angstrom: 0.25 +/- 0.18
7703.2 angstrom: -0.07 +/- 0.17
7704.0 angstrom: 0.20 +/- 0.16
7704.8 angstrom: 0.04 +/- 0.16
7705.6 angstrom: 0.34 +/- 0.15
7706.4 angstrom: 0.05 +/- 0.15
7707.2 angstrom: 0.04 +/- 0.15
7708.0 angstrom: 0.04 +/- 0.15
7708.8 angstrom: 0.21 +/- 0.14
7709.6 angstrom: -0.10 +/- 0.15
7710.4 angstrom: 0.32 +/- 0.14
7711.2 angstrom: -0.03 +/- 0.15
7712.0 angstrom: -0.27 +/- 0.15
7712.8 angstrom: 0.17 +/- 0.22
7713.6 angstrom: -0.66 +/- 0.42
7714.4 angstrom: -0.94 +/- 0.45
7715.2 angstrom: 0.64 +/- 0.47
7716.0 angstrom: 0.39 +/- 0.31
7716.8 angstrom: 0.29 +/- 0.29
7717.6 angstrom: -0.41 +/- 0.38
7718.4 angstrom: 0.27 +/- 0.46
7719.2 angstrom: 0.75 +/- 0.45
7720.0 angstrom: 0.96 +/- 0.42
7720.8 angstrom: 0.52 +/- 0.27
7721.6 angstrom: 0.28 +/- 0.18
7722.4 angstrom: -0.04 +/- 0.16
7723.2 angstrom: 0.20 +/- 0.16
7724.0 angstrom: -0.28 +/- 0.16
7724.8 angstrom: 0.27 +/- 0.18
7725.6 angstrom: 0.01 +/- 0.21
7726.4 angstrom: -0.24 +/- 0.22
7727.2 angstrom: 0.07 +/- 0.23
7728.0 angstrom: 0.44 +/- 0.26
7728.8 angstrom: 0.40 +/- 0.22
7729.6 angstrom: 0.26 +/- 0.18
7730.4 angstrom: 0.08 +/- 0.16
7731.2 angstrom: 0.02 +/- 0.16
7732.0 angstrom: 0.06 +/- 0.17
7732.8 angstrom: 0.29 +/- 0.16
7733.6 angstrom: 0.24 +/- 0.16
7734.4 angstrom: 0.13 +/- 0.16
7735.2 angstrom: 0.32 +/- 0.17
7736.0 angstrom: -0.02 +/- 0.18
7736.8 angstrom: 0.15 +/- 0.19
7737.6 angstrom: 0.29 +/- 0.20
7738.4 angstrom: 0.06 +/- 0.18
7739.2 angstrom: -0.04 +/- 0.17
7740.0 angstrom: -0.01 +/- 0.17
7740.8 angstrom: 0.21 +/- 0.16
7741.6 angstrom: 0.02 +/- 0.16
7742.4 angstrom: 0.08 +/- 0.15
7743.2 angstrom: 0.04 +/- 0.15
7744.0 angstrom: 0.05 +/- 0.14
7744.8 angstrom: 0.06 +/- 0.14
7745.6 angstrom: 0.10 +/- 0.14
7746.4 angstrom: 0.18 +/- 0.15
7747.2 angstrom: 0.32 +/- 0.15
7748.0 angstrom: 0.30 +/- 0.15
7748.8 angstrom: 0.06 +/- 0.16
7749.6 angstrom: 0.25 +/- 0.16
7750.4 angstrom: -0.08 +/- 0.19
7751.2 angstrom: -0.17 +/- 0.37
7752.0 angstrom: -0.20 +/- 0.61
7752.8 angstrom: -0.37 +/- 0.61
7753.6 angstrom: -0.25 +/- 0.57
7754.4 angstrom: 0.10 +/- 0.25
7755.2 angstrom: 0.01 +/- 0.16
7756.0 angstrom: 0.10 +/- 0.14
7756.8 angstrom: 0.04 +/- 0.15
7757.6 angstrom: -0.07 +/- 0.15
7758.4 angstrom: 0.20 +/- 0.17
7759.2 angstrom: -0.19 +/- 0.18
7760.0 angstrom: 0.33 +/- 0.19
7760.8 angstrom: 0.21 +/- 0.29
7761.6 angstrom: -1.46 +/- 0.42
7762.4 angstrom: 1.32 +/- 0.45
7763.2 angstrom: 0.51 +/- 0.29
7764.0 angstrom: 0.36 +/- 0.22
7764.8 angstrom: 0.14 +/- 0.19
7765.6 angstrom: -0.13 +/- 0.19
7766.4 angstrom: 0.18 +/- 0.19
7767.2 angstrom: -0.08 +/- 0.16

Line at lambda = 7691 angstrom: [O II] 3727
